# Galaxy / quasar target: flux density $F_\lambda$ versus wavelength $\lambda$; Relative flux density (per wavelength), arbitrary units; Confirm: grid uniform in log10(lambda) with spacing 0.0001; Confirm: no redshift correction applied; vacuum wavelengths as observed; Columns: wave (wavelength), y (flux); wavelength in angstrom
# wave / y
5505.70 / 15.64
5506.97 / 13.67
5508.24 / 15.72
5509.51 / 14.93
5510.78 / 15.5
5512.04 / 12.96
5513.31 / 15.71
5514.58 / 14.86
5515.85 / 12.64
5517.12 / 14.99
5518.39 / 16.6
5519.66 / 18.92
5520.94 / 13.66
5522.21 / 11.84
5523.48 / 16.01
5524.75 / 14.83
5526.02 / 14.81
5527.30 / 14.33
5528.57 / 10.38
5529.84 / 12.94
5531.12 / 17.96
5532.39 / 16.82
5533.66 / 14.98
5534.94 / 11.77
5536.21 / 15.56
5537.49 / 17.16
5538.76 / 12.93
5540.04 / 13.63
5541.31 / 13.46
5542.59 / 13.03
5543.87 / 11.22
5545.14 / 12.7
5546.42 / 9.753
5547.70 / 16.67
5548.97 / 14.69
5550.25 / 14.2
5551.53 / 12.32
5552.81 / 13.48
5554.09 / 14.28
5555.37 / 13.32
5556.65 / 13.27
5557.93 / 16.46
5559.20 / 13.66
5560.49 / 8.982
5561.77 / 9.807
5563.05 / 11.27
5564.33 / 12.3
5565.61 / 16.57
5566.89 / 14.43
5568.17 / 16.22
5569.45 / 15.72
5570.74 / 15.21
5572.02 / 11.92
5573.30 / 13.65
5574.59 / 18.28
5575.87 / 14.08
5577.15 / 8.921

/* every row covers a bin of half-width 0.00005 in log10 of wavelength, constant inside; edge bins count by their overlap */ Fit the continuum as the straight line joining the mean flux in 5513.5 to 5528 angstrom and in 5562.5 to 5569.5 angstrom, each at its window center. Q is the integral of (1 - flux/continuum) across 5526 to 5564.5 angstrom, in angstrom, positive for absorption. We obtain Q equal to 2.95 angstrom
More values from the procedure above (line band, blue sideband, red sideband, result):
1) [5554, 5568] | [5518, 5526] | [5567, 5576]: 1.8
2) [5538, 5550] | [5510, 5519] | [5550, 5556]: 0.5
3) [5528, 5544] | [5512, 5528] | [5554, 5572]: 0.3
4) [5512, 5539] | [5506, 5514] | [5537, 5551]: -1.0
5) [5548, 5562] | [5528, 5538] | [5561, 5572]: 0.8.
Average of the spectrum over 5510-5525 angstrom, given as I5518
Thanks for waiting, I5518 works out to 14.9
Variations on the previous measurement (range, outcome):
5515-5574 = 13.9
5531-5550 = 14.1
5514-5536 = 14.6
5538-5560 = 13.5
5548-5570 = 13.6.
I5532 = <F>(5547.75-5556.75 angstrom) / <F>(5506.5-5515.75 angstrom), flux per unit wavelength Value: 0.9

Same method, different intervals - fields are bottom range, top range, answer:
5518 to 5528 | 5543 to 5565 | 0.85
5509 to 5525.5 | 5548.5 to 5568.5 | 0.90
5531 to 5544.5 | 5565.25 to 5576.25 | 1.06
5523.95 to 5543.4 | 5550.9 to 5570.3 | 0.94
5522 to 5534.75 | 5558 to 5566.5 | 0.86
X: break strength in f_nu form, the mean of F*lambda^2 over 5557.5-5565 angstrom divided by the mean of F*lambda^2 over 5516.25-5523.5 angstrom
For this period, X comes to 0.80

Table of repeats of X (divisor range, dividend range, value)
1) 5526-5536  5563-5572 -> 1.03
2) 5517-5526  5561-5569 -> 0.90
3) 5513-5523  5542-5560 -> 0.92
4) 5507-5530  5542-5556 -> 0.92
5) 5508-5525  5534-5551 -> 0.92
